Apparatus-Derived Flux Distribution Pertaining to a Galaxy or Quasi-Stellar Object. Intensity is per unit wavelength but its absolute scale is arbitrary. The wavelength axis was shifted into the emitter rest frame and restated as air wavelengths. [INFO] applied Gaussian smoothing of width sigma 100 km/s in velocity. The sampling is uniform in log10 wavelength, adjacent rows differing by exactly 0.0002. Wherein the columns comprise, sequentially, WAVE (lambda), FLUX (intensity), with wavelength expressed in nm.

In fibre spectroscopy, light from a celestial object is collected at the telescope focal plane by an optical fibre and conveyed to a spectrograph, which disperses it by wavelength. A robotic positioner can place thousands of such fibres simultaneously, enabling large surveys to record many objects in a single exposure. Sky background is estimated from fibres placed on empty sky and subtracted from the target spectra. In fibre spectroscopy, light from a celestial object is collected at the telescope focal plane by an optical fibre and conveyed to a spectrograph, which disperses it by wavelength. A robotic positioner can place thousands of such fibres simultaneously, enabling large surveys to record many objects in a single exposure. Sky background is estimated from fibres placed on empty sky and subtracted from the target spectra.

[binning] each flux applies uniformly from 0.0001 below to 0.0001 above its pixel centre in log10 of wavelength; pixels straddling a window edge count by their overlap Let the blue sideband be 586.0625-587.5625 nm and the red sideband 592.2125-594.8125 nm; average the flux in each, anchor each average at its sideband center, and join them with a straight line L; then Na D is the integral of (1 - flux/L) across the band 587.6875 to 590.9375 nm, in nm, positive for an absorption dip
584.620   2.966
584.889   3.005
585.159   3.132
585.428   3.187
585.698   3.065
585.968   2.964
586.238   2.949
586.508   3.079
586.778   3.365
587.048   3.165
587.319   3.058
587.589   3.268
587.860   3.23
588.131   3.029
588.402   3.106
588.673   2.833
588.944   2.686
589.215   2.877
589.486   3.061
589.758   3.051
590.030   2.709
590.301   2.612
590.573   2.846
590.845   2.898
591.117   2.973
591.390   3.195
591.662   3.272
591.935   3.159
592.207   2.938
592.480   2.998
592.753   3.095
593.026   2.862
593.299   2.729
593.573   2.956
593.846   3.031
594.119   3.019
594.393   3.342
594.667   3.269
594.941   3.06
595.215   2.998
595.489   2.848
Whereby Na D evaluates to 0.19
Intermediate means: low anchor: 3.13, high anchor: 3.03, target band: 2.92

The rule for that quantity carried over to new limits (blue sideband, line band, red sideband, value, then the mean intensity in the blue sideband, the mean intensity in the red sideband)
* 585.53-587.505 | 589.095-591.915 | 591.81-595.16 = 0.10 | 3.1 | 3.04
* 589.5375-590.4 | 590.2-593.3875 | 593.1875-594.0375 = -0.11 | 2.82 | 2.92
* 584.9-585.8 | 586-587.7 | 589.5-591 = -0.06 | 3.11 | 2.84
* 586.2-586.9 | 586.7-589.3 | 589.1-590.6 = -0.03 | 3.15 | 2.86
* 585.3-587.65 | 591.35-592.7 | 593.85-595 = 0.02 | 3.12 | 3.16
